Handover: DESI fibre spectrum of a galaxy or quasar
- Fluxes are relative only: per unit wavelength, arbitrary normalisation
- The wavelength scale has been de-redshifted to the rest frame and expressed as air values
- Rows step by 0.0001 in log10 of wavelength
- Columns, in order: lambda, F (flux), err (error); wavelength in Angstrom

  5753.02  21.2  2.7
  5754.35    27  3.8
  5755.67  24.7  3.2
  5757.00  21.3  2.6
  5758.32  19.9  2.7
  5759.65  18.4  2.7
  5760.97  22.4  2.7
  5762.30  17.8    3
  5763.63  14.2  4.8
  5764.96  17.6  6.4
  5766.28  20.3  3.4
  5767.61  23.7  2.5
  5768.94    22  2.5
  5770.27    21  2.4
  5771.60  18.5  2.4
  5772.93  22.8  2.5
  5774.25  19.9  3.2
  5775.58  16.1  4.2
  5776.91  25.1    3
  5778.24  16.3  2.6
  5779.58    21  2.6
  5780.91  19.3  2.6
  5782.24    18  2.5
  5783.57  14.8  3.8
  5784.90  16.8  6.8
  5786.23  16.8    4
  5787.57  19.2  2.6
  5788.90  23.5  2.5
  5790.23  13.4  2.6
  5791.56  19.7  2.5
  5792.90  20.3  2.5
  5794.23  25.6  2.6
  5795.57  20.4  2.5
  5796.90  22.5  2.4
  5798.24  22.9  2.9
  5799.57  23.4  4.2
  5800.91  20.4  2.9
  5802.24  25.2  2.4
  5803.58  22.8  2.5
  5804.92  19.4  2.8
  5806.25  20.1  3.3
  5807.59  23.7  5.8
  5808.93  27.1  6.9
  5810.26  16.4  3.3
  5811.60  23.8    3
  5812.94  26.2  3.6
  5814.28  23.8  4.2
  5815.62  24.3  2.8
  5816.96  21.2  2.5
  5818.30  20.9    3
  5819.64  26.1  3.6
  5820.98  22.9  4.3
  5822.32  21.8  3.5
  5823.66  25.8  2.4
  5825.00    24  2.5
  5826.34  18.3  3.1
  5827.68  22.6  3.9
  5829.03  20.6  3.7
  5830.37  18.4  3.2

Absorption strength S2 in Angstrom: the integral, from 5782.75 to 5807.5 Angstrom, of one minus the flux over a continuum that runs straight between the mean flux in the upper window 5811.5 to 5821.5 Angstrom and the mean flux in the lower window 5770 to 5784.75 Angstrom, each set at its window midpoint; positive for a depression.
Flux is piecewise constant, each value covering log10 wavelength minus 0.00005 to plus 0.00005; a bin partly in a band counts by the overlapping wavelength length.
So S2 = 0.9 Angstrom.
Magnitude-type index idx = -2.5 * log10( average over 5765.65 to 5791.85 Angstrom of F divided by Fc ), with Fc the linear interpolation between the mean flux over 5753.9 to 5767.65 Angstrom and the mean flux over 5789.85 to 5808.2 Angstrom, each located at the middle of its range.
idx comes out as 0.08 mag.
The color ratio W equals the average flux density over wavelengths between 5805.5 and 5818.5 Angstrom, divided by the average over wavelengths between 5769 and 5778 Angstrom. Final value 1.11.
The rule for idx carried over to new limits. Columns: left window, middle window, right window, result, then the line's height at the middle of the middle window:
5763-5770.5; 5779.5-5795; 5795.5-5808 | 0.12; 21.1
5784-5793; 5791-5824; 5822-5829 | -0.12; 20.4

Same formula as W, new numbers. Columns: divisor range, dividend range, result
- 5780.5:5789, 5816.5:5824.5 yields 1.29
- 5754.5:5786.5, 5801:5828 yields 1.16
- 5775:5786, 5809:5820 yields 1.25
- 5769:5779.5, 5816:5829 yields 1.12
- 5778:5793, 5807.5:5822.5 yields 1.27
